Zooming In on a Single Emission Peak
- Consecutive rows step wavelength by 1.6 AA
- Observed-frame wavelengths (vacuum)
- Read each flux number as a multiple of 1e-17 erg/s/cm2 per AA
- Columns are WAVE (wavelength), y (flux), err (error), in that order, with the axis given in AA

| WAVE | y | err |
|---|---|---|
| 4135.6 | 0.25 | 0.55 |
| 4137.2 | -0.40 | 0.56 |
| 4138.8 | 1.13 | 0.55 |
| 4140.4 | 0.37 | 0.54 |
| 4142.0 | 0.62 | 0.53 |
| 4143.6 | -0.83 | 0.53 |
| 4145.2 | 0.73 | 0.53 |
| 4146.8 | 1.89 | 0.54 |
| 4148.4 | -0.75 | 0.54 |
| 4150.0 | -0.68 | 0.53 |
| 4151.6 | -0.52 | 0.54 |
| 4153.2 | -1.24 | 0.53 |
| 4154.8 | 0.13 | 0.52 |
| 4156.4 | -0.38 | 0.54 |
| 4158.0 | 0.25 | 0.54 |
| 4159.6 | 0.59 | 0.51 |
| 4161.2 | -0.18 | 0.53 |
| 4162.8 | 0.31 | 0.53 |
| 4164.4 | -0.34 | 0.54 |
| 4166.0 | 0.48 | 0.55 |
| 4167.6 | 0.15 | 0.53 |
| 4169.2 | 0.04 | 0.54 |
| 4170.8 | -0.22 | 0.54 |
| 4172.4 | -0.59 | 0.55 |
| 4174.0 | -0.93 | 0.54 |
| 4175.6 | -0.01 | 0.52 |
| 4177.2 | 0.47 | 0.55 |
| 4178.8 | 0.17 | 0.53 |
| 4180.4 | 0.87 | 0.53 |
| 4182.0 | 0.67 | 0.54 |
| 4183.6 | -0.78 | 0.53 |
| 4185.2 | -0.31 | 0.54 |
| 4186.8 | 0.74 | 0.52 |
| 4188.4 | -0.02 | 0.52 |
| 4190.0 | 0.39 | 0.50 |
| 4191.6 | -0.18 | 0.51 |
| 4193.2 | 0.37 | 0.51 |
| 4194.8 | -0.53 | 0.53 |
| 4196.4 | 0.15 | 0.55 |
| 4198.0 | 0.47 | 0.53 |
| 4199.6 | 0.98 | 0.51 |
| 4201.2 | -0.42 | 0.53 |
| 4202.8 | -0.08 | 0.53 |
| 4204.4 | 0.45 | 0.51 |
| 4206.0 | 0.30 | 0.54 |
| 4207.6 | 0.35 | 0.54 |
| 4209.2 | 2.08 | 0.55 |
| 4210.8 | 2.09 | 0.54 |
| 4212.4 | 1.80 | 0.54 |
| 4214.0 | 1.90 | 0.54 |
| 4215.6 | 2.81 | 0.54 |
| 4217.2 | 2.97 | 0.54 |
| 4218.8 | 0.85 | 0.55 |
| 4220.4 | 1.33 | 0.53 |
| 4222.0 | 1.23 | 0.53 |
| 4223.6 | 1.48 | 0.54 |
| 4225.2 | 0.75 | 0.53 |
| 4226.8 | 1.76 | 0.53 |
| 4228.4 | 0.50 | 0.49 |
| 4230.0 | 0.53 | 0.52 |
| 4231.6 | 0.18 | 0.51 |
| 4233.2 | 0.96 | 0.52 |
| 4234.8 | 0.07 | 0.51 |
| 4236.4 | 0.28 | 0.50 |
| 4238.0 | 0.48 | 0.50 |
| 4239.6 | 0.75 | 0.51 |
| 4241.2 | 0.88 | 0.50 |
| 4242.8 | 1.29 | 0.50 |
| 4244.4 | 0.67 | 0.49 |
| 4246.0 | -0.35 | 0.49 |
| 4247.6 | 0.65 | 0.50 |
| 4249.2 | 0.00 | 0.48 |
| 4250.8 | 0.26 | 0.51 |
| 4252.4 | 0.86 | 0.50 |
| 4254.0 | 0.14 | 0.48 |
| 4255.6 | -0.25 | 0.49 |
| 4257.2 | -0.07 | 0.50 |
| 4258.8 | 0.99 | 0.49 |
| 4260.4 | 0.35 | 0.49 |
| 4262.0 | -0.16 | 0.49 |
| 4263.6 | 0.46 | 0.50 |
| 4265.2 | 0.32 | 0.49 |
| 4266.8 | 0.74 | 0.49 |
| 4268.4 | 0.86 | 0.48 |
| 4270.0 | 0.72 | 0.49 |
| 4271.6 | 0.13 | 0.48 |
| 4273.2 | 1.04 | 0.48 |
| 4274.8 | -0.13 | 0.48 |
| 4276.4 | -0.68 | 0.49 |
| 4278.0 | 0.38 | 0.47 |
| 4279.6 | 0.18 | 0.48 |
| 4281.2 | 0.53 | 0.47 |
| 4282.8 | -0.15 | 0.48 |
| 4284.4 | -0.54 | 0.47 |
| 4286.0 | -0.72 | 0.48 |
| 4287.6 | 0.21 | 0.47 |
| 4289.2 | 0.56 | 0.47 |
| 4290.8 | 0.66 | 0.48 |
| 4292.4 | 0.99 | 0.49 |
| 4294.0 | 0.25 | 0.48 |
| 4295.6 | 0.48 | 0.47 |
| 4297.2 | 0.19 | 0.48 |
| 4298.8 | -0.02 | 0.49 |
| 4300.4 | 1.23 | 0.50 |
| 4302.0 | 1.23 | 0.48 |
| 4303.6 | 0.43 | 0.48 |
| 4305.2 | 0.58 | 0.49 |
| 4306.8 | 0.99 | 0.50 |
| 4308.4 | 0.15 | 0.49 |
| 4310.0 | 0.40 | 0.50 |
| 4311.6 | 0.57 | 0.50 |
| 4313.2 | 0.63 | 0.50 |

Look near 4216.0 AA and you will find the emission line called Lyman alpha 1216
